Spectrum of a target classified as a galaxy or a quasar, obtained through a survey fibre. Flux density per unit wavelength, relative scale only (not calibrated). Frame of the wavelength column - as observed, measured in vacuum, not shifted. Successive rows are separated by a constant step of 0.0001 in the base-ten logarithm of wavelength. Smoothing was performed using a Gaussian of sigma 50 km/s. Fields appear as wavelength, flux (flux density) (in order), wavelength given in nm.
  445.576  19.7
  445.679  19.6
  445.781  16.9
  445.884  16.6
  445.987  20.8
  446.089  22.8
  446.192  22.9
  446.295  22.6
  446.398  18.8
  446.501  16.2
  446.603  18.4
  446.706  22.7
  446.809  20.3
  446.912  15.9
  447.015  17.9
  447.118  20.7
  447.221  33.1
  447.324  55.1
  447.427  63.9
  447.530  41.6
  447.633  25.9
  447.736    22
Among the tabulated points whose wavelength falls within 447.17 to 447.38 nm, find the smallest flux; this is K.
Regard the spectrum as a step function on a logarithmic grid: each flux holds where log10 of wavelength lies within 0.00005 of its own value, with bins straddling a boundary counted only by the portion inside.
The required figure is 33.1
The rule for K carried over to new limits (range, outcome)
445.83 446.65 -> 16.2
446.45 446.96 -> 15.9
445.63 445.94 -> 16.6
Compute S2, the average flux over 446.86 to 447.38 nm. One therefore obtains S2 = 28.8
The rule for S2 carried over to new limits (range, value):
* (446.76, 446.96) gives 18.1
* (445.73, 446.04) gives 18.2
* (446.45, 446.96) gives 18.7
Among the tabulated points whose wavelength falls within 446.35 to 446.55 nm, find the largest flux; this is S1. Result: 18.8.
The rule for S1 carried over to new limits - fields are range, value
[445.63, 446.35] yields 22.9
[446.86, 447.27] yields 33.1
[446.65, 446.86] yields 22.7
